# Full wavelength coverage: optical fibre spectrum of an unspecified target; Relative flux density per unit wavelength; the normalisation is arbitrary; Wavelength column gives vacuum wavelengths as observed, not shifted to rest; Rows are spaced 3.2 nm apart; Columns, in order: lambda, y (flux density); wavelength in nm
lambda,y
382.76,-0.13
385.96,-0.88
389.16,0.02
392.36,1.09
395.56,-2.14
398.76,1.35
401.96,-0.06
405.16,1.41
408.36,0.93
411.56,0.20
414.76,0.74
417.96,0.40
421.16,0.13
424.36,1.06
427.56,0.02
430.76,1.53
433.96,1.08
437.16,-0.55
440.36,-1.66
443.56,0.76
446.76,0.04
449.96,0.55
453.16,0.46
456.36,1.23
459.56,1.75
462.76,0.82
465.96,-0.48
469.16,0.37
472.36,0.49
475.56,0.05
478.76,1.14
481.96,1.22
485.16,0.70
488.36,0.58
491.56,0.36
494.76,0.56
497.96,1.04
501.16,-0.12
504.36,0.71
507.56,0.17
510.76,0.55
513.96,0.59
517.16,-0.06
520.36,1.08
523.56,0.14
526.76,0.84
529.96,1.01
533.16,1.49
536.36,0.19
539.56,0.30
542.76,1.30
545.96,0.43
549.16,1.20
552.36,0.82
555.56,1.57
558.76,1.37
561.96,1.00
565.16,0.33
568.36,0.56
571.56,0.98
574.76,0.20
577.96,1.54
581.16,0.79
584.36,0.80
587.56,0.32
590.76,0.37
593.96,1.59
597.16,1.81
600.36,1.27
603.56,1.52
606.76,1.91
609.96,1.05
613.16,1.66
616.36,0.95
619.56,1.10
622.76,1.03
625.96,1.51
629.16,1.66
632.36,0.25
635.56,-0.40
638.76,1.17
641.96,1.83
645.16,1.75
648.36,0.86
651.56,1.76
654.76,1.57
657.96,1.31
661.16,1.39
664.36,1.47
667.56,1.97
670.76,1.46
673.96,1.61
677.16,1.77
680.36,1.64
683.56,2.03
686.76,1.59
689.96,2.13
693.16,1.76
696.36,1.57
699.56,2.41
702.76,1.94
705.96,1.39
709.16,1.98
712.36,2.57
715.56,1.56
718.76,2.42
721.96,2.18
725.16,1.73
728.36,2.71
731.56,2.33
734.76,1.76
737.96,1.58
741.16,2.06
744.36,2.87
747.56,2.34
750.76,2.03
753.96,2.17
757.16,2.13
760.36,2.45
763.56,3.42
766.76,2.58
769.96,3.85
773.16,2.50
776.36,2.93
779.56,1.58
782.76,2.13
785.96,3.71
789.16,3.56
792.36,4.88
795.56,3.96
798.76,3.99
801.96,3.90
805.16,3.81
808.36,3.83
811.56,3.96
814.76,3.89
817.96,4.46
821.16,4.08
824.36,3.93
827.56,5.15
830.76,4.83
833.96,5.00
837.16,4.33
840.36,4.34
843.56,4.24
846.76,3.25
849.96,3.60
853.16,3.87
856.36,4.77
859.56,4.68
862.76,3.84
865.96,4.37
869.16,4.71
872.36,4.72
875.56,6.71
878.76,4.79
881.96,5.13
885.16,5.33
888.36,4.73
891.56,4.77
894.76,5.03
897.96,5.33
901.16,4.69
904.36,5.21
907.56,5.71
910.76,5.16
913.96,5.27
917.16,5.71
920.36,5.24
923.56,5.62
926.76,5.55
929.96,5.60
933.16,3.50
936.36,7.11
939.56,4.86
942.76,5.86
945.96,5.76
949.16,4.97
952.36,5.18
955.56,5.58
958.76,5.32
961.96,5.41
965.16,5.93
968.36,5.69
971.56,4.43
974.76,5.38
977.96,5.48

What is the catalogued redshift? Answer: 0.968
